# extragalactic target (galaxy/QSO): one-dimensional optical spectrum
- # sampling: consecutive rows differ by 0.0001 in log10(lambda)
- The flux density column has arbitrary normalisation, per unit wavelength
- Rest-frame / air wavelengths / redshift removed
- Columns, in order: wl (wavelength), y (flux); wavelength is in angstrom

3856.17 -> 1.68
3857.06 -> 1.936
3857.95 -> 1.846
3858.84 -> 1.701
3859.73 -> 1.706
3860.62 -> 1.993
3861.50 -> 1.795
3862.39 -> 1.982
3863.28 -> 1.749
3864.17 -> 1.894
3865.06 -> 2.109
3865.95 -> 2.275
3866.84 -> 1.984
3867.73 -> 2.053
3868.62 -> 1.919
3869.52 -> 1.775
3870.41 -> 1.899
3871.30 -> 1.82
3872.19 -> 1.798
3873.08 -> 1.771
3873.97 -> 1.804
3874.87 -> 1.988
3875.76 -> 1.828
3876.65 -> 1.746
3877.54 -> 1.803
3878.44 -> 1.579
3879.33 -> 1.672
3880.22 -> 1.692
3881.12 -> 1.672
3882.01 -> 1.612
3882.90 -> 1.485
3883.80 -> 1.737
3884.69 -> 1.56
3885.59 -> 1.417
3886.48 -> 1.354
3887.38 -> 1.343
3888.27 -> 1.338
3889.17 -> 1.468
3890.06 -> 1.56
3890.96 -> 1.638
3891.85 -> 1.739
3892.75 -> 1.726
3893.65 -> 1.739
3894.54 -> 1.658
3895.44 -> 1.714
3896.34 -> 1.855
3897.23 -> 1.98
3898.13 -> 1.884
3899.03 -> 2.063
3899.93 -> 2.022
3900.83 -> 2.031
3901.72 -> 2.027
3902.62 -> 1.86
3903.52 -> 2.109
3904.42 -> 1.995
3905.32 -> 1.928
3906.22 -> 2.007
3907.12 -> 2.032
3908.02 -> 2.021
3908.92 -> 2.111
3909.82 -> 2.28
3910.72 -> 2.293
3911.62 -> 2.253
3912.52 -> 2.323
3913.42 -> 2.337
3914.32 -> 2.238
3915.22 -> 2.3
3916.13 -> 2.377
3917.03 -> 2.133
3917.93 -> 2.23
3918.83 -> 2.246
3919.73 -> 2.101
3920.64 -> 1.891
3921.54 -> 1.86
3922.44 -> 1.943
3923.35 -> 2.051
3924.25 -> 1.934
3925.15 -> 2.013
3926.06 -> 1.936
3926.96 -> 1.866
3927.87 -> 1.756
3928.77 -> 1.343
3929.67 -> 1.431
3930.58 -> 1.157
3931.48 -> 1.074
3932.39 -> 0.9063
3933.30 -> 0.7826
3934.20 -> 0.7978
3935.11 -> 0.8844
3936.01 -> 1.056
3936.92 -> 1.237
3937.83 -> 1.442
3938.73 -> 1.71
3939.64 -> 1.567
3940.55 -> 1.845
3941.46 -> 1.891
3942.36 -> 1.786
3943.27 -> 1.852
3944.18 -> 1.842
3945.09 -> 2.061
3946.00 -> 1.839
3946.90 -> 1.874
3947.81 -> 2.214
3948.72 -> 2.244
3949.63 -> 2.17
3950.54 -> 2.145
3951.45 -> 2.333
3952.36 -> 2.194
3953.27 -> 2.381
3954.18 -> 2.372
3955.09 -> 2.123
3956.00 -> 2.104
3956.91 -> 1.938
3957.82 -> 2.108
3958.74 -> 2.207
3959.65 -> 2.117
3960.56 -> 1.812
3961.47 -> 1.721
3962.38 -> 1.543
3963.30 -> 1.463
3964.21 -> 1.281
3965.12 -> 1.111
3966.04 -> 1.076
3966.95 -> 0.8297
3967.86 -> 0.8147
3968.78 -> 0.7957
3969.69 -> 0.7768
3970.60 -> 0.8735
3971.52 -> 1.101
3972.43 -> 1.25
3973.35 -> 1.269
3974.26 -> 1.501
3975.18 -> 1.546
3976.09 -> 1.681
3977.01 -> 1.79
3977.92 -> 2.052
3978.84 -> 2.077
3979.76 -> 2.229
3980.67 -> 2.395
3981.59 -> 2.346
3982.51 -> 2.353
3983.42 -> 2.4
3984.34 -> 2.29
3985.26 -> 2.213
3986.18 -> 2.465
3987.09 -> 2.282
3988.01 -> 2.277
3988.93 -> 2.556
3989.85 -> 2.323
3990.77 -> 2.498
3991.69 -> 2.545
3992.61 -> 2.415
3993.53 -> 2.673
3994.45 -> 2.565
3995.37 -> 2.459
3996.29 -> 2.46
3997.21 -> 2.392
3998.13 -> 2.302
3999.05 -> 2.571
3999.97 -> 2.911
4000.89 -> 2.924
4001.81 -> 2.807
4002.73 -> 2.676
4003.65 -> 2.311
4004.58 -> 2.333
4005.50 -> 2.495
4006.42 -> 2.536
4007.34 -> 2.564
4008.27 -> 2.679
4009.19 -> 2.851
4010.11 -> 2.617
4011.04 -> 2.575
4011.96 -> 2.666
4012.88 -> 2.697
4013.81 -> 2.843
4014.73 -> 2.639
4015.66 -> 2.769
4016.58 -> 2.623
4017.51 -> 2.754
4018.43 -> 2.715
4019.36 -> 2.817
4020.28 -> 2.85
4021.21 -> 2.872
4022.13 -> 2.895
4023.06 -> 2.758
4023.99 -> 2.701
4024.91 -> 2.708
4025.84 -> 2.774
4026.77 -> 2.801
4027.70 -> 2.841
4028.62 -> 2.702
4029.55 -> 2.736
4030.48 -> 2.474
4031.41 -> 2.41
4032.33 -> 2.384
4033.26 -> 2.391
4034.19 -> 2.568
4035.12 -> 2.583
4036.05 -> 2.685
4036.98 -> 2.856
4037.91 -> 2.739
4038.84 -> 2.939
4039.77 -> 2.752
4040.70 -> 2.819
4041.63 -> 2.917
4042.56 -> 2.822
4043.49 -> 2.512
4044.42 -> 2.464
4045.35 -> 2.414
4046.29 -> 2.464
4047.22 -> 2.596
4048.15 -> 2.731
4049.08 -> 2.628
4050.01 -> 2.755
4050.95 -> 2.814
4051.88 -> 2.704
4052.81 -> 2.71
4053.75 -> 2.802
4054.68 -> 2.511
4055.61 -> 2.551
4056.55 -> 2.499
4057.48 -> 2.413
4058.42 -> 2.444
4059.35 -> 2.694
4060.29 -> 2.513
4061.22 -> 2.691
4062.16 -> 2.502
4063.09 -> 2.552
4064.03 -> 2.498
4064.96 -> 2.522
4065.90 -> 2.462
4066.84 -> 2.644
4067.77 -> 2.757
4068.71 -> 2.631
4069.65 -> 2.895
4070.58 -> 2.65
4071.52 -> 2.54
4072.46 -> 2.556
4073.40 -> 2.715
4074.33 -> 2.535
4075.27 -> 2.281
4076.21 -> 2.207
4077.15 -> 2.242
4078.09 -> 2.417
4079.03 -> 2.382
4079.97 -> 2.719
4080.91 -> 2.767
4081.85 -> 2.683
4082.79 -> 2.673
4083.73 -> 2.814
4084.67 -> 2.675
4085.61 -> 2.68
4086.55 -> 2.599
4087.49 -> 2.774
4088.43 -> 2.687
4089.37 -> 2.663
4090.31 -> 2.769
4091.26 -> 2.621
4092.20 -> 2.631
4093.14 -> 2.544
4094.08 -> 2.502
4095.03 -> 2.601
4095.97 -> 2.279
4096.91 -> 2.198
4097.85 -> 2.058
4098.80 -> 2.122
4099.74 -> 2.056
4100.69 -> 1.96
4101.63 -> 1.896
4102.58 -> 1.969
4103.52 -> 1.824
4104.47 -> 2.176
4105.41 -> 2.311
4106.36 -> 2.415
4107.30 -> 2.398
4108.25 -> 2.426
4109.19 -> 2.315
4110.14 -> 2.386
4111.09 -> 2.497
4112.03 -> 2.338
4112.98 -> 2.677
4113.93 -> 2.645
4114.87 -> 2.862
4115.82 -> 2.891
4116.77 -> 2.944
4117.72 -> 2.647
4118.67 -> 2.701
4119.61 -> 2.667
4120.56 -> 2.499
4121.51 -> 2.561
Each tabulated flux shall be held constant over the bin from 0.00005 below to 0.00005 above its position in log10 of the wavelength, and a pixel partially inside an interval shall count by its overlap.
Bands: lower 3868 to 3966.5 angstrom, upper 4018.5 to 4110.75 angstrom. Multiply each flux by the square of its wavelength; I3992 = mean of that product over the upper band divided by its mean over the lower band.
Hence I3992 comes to 1.52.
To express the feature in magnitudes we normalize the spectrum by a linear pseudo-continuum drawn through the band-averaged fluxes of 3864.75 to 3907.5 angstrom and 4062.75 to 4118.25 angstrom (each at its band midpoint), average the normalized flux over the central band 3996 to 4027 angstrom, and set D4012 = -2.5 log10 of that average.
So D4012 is -0.20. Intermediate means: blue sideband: 1.79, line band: 2.67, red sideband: 2.49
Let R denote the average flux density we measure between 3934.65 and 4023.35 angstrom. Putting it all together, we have 2.12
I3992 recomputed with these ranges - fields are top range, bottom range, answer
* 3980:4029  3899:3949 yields 1.47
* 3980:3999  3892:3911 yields 1.29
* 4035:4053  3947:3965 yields 1.41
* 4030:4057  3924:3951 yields 1.72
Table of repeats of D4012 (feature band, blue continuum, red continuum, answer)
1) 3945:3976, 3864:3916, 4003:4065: 0.313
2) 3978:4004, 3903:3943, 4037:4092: -0.117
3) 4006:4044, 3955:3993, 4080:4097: -0.234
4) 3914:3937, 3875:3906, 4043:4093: 0.133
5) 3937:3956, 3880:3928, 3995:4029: 0.119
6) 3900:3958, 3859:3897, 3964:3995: -0.057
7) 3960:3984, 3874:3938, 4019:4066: 0.383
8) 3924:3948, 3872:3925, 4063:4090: 0.297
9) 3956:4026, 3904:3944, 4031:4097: -0.004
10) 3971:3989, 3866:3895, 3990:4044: 0.206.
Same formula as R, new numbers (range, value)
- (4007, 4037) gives 2.69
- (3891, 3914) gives 2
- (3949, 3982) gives 1.71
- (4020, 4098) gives 2.62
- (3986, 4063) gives 2.63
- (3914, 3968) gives 1.76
